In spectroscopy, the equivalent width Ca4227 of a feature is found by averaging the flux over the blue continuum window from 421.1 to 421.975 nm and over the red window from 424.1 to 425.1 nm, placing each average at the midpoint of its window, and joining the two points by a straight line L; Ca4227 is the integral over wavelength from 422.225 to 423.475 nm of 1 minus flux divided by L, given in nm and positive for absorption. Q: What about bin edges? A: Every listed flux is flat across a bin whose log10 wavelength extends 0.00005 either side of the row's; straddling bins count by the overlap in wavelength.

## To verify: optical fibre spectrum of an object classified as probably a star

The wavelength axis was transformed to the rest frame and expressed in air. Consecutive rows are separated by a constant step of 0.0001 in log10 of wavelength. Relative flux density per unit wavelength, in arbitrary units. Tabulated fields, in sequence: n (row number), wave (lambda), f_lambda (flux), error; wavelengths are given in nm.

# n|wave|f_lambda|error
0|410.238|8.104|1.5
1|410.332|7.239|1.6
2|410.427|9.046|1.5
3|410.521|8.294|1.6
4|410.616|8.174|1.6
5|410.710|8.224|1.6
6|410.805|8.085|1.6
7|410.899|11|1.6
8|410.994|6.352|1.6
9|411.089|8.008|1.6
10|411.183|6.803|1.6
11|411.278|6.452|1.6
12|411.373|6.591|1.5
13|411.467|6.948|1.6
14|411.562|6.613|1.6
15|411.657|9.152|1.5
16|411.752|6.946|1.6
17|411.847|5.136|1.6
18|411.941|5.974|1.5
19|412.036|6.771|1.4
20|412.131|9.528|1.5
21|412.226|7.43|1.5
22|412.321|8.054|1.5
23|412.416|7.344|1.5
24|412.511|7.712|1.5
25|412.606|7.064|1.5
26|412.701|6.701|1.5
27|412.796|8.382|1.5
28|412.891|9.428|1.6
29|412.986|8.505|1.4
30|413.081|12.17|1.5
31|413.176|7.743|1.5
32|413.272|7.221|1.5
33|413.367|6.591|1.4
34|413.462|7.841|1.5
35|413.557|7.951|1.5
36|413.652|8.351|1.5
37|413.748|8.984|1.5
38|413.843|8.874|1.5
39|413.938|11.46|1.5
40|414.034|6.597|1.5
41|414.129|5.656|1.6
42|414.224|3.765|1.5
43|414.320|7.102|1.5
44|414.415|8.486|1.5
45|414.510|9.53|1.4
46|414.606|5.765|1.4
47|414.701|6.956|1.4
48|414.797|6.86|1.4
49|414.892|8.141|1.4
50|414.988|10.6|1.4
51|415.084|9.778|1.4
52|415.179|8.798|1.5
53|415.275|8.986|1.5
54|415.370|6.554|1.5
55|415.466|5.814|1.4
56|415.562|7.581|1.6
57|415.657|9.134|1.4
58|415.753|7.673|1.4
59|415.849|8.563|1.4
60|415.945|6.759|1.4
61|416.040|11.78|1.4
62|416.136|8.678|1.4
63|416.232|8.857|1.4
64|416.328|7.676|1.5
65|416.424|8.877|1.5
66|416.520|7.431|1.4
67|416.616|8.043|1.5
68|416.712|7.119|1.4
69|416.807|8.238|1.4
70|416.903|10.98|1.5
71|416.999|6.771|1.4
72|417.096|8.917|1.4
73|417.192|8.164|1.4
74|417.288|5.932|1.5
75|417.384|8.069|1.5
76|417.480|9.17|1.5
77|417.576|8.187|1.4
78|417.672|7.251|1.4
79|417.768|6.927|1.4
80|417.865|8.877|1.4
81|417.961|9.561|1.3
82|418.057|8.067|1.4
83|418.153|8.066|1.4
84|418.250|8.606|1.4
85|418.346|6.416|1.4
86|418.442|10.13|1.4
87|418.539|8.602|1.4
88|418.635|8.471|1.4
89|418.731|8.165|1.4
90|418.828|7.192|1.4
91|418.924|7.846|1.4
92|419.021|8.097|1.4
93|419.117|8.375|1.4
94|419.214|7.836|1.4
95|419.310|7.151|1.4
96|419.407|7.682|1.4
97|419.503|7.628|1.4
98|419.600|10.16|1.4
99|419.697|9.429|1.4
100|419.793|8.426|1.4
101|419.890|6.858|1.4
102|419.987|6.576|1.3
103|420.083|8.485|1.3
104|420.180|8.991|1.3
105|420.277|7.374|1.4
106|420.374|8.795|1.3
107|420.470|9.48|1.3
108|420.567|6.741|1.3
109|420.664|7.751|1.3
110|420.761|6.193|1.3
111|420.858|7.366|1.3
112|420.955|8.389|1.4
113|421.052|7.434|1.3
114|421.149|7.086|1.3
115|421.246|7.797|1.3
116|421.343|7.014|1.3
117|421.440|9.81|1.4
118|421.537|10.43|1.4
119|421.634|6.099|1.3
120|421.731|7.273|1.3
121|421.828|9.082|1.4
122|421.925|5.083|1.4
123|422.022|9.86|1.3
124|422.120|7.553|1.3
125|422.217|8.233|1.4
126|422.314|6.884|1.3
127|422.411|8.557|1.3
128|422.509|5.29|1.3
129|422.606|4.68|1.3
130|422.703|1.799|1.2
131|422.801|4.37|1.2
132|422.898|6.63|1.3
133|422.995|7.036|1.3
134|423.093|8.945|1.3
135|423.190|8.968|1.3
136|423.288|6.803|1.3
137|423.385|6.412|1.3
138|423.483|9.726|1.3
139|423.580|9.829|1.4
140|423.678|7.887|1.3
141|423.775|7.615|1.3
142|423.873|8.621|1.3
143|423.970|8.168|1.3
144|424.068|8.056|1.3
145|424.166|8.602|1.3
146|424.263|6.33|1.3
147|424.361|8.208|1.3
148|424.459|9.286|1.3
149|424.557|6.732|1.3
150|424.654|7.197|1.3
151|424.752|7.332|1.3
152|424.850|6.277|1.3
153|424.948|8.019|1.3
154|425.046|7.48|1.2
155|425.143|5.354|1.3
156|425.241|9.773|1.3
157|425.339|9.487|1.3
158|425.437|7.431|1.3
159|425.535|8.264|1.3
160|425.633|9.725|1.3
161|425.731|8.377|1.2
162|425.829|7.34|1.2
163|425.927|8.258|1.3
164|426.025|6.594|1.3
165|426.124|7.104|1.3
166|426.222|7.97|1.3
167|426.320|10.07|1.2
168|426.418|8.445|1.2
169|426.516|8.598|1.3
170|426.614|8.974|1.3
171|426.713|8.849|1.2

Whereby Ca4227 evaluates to 0.18 nm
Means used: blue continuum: 7.75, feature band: 6.53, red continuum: 7.55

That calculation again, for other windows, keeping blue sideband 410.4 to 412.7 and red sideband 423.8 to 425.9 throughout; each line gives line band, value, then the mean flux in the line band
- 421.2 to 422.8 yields 0.14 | 7.13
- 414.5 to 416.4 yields -0.14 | 8.2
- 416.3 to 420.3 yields -0.20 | 8.12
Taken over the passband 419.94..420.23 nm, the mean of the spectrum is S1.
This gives 8.03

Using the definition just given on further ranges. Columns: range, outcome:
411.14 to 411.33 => 6.6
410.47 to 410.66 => 8.26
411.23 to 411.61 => 6.65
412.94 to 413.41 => 8.46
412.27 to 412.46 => 7.7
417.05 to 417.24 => 8.54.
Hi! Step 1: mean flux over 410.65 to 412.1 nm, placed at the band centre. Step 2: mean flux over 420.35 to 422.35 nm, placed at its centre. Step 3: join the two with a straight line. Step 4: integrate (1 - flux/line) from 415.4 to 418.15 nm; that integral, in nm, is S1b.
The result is -0.212 nm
